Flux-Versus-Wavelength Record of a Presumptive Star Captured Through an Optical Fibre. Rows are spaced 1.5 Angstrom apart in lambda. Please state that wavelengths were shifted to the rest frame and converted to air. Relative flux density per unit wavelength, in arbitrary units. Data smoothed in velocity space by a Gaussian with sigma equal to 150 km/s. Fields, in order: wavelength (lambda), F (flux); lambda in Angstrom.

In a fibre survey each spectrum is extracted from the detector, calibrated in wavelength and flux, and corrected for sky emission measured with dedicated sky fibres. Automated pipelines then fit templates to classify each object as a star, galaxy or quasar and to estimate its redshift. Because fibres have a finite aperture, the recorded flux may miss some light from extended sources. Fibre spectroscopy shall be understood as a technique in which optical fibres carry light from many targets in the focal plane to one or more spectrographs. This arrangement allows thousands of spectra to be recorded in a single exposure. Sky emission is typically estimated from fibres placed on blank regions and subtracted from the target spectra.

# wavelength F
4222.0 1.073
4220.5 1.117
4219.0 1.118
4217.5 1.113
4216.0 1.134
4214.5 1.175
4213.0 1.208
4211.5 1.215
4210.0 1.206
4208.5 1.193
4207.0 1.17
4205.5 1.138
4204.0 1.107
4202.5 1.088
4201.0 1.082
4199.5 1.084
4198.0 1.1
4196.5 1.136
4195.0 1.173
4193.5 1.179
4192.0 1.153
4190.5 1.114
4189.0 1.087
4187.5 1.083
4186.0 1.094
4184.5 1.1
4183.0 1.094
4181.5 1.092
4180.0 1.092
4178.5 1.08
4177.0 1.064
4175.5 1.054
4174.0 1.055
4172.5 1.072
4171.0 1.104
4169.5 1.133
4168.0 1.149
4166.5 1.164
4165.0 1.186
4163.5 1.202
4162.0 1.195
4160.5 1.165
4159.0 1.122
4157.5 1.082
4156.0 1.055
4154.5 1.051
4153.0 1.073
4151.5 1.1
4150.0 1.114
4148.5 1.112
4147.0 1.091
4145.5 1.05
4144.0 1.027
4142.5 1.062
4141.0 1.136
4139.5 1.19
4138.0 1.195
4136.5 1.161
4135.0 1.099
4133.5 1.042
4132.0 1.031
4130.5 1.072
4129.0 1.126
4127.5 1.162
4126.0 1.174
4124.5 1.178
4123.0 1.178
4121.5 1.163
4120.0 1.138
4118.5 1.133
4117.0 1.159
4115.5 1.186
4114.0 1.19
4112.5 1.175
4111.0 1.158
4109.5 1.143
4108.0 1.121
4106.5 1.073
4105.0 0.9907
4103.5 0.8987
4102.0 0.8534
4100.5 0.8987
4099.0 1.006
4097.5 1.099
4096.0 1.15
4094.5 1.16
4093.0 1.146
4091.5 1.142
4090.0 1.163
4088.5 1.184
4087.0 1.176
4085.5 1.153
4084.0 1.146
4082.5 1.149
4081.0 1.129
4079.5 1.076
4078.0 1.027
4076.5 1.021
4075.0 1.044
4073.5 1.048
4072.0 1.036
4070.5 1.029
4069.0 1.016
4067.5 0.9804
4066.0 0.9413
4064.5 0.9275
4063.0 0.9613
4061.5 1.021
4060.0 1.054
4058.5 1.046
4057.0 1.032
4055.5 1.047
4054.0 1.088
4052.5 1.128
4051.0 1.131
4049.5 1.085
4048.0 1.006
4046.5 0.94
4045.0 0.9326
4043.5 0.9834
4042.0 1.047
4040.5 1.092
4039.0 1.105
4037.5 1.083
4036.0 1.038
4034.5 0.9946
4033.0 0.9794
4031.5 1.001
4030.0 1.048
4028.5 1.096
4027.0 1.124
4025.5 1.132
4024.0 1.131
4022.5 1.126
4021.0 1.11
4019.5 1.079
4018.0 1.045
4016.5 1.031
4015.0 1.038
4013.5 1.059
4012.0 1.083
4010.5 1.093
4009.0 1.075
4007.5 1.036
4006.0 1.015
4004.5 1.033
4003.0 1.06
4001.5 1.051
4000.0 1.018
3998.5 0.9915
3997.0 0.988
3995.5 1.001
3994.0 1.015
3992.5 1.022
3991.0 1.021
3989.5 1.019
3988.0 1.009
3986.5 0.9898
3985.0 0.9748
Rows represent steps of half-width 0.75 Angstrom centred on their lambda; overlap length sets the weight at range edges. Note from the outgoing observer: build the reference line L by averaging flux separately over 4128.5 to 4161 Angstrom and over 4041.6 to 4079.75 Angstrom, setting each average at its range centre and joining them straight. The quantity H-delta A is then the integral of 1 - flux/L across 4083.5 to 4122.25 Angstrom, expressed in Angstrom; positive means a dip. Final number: -1.7 Angstrom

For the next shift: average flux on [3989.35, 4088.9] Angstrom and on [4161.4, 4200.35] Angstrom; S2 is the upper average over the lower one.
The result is 1.1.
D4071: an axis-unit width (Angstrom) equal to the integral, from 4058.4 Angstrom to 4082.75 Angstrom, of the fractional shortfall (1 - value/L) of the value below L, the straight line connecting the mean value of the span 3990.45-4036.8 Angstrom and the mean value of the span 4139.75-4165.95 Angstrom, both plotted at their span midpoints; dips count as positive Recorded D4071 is 1.1 Angstrom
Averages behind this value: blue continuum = 1.05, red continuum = 1.11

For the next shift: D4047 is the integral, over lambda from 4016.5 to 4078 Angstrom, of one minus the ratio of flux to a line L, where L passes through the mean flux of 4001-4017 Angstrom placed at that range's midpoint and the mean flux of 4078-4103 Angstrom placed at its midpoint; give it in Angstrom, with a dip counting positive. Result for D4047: 1.7 Angstrom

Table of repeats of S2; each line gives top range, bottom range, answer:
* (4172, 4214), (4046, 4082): 1.08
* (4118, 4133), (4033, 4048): 1.11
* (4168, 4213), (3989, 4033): 1.06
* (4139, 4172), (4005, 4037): 1.05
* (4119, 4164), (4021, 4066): 1.07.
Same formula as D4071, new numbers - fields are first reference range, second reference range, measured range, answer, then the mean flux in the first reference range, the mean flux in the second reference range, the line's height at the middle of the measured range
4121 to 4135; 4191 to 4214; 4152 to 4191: 1.1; 1.12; 1.15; 1.14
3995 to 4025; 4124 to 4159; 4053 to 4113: 1.1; 1.05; 1.1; 1.08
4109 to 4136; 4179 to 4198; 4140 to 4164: 0.6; 1.14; 1.12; 1.13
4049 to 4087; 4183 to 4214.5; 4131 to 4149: 0.0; 1.05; 1.14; 1.1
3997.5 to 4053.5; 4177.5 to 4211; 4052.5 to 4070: 0.9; 1.05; 1.12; 1.07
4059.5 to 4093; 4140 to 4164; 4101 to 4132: -0.7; 1.07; 1.1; 1.09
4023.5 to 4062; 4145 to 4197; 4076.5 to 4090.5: -0.7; 1.05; 1.11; 1.07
